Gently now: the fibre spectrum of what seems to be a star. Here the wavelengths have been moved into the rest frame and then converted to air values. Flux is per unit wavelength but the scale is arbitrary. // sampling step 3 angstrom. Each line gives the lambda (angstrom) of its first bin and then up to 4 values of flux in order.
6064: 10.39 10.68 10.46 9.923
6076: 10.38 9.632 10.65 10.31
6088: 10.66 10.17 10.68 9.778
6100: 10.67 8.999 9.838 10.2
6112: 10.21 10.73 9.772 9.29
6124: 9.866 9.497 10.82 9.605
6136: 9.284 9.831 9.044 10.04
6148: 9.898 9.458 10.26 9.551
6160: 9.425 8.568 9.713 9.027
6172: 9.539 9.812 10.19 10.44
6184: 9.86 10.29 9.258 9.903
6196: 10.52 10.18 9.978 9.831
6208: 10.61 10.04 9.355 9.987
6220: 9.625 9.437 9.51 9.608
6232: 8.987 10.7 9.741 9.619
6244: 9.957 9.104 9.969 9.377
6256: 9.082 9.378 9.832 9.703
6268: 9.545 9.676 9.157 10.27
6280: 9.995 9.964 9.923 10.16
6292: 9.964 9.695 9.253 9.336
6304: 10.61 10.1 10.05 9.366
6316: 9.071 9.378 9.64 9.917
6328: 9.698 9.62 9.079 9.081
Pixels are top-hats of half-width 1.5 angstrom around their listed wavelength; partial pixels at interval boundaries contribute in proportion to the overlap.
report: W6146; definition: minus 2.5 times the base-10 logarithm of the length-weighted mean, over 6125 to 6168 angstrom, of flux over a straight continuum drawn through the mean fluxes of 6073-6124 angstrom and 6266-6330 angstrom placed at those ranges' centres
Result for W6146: 0.04 mag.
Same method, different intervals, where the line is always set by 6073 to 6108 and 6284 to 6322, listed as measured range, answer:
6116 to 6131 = 0.026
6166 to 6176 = 0.058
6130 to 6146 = 0.044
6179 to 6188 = -0.024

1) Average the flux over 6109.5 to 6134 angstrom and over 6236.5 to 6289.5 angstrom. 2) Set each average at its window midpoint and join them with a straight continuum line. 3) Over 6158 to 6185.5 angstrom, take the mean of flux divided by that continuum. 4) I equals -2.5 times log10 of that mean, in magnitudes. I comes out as 0.03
